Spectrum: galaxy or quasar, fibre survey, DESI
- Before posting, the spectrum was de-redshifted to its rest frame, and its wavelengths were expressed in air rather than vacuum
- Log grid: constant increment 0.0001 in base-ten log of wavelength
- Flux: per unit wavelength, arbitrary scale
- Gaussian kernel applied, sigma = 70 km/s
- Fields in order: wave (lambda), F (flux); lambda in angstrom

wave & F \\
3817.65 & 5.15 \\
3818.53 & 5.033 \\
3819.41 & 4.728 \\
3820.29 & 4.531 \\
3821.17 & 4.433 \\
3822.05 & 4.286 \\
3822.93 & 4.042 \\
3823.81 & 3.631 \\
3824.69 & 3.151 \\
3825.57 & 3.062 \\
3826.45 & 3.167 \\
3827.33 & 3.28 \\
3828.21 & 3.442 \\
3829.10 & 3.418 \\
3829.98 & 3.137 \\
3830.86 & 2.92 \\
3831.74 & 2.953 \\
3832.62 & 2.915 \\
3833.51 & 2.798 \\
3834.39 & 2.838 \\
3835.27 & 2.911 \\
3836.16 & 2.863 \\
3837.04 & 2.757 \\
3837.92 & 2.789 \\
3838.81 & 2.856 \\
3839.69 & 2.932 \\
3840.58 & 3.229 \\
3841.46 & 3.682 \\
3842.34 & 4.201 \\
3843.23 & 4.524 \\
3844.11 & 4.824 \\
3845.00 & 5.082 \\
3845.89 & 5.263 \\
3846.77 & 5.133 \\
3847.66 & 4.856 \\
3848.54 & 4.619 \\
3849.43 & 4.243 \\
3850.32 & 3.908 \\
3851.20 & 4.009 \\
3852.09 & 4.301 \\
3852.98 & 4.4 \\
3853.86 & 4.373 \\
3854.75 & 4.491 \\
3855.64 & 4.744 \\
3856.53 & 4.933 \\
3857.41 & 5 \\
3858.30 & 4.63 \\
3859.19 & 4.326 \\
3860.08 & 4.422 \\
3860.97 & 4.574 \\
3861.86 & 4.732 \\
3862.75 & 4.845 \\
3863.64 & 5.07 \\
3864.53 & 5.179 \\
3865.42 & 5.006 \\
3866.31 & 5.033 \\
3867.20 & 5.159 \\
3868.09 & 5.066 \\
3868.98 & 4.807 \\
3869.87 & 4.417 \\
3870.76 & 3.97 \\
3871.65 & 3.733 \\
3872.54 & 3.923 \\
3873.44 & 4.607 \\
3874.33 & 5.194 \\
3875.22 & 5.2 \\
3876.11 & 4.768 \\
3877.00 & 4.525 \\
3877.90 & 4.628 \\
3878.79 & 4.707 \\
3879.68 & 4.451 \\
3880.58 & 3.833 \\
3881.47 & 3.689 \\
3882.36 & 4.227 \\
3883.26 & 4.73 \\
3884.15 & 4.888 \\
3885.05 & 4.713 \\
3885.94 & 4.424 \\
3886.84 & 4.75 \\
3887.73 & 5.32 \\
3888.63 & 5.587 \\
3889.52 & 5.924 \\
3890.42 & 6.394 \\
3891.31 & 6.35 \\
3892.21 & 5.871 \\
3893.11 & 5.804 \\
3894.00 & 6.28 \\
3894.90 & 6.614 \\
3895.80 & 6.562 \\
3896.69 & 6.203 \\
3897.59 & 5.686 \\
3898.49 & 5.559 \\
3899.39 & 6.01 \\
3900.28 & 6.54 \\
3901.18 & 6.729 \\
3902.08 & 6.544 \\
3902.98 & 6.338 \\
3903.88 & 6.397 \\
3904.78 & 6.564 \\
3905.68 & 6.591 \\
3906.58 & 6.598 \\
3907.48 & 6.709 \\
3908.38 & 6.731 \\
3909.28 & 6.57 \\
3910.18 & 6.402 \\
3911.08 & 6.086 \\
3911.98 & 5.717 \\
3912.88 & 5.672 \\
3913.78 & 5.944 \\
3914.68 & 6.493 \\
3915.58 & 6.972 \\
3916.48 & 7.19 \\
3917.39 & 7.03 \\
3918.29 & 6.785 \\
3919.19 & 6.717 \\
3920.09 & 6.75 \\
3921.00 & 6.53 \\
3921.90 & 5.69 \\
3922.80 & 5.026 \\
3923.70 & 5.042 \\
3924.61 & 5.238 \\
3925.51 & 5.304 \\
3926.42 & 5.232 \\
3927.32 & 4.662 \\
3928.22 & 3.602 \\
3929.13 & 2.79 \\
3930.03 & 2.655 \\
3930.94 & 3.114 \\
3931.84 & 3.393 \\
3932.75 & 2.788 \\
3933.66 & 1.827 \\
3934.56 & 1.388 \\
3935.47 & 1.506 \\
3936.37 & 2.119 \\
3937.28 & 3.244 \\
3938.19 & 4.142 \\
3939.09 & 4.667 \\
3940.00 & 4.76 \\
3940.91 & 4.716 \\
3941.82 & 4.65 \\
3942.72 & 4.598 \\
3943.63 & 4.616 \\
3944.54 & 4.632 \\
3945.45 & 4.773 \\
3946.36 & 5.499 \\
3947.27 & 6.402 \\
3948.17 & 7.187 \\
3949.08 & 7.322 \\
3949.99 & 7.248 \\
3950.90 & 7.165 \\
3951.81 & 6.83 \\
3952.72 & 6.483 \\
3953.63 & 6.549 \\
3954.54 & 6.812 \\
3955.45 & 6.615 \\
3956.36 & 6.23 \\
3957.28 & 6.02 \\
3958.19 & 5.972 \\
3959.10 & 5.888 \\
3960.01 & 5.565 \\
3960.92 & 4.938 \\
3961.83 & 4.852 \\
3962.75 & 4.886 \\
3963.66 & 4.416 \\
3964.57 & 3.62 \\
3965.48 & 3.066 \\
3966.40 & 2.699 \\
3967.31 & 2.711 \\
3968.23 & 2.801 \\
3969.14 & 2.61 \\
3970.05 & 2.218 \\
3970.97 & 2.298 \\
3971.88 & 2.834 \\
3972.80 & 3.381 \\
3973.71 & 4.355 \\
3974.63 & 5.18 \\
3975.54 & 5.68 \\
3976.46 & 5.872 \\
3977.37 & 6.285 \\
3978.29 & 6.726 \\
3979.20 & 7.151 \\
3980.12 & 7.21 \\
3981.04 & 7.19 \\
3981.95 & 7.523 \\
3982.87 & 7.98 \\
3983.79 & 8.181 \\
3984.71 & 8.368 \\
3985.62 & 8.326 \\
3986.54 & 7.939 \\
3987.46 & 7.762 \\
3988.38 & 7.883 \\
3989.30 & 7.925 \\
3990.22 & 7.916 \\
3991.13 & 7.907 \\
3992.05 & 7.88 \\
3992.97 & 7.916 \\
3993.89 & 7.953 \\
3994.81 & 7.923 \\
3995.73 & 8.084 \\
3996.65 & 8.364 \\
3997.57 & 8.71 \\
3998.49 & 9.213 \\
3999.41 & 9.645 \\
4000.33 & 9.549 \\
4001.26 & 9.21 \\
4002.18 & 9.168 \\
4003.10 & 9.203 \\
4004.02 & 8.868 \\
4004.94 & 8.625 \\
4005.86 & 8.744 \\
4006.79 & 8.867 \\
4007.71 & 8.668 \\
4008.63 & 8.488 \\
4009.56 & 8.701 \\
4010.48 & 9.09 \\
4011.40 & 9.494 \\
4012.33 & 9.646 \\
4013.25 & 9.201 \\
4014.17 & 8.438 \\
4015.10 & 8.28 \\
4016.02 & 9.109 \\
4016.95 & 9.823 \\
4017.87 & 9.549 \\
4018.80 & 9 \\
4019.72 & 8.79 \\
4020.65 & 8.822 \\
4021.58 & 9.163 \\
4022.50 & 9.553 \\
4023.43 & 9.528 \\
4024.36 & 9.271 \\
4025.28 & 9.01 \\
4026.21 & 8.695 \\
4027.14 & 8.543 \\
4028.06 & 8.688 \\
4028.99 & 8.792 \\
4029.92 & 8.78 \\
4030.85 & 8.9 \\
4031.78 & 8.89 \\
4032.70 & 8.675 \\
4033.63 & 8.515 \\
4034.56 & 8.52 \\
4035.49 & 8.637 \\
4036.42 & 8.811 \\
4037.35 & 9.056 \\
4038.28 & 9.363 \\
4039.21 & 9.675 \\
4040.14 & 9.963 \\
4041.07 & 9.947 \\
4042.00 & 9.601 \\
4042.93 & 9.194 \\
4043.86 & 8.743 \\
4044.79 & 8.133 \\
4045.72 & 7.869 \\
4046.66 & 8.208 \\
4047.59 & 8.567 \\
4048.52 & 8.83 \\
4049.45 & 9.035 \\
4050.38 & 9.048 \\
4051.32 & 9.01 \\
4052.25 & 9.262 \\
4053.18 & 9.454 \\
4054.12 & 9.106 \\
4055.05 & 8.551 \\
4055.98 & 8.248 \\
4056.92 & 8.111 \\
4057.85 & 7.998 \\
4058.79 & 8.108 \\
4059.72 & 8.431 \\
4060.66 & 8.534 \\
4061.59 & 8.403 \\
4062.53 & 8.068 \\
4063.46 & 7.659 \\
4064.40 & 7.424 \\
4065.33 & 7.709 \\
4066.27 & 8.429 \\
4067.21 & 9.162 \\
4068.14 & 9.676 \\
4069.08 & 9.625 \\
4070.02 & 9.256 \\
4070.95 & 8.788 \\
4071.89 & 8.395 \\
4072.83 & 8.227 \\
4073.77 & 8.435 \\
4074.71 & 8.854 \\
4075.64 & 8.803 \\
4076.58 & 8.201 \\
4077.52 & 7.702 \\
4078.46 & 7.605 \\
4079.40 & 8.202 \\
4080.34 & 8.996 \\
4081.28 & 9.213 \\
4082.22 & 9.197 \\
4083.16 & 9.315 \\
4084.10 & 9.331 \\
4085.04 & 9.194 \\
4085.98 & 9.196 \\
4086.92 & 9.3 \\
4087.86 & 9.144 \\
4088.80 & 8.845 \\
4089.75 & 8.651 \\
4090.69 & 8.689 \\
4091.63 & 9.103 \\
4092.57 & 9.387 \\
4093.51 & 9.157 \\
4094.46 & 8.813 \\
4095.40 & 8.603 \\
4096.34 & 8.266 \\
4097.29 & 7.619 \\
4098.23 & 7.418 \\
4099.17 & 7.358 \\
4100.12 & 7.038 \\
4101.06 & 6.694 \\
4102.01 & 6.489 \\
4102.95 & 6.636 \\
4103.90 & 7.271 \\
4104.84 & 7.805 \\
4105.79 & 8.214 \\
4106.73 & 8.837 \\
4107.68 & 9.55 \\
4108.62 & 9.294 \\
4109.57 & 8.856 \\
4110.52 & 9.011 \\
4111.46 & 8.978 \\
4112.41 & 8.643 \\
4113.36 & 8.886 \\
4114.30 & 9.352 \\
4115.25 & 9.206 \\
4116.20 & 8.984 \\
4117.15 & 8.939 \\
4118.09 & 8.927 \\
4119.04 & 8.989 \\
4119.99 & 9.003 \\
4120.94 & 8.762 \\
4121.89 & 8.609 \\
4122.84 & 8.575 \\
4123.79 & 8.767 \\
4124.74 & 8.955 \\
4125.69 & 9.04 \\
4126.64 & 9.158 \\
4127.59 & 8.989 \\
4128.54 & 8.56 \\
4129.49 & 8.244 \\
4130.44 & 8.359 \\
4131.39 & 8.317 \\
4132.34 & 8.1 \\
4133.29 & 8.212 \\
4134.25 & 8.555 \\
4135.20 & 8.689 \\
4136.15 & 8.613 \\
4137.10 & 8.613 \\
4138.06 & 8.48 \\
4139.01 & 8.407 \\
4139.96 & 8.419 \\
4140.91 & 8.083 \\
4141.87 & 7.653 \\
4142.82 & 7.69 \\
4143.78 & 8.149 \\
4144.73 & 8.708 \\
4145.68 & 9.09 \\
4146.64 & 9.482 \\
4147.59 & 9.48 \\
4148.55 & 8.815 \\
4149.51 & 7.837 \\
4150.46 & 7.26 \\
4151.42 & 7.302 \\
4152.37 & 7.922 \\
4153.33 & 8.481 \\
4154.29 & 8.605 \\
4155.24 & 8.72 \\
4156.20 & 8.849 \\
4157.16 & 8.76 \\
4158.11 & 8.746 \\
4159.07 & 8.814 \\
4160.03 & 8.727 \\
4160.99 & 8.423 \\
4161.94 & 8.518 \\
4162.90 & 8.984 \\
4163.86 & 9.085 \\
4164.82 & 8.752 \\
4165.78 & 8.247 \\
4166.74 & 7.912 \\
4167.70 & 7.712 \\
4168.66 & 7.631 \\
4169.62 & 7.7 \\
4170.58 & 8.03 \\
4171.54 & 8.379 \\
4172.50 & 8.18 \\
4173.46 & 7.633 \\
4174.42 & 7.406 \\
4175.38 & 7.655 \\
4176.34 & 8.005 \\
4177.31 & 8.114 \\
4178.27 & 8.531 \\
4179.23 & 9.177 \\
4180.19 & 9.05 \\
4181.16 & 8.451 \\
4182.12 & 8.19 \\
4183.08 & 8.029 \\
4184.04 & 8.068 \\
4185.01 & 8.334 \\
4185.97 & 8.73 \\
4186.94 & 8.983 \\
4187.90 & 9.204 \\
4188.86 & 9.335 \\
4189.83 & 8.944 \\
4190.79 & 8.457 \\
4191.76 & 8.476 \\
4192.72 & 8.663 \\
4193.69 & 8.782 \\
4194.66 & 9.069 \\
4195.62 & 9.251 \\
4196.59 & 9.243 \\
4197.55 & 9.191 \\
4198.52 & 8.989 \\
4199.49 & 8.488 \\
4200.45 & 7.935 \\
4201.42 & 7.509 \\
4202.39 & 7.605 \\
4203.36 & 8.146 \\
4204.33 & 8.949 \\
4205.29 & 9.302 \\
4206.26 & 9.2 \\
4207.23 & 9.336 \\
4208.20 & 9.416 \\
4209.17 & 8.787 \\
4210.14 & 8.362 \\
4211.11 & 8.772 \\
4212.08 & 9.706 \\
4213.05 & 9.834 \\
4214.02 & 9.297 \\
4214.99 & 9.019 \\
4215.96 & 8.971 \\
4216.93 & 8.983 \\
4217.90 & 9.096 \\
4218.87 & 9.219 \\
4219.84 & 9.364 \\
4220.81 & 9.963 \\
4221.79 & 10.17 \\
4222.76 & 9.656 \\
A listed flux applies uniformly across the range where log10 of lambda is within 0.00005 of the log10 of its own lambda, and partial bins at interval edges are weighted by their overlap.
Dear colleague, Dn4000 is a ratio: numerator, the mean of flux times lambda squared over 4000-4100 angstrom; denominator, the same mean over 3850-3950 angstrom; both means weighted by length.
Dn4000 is 1.86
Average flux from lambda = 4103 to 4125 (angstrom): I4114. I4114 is 8.76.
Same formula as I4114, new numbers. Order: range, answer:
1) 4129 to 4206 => 8.45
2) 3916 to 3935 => 4.71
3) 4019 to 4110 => 8.65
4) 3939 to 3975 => 4.95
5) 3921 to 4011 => 5.97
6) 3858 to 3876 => 4.7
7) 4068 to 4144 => 8.57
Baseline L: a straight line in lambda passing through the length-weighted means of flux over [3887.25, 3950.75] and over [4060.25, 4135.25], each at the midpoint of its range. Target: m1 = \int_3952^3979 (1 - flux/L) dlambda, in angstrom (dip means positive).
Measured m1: 6.3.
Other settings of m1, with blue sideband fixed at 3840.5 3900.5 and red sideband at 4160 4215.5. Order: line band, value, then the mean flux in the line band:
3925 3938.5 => 5.8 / 3.18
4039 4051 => -3.5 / 8.97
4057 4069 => -2.0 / 8.34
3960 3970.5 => 4.2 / 3.62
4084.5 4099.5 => -2.4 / 8.69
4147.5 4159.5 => -0.3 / 8.39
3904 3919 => -3.1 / 6.51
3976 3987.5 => -2.3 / 7.41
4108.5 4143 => -3.6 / 8.67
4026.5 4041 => -4.6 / 8.95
